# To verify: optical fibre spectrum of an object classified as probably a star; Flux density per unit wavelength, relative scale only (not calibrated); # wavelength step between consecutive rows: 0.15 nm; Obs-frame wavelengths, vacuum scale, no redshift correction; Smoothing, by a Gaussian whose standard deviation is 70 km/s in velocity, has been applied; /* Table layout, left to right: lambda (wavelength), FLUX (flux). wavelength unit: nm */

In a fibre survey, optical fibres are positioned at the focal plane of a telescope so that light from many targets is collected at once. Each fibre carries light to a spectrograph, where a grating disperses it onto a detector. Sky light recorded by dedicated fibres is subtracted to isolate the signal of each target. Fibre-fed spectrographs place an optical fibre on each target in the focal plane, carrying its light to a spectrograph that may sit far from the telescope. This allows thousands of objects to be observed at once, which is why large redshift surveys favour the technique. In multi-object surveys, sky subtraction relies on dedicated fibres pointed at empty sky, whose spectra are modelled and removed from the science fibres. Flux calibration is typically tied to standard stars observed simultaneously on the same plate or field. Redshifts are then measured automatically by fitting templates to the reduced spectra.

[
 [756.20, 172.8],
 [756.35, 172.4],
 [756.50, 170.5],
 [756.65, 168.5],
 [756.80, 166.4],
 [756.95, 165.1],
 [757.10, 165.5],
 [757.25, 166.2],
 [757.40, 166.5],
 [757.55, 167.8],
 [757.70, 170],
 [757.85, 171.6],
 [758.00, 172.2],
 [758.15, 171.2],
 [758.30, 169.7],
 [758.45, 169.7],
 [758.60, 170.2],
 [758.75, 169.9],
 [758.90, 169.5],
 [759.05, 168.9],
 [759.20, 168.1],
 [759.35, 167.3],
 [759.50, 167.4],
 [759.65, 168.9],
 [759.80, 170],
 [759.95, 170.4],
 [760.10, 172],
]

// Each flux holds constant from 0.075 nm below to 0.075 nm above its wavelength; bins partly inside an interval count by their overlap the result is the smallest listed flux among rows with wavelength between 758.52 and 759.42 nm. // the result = 167.3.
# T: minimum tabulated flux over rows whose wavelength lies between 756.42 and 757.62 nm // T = 165.1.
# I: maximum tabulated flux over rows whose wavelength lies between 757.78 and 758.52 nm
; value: 172.2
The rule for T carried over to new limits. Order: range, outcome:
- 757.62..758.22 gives 170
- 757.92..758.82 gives 169.7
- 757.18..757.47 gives 166.2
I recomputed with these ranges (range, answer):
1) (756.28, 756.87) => 172.4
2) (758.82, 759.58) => 169.5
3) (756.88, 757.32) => 166.2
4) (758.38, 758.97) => 170.2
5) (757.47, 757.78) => 170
